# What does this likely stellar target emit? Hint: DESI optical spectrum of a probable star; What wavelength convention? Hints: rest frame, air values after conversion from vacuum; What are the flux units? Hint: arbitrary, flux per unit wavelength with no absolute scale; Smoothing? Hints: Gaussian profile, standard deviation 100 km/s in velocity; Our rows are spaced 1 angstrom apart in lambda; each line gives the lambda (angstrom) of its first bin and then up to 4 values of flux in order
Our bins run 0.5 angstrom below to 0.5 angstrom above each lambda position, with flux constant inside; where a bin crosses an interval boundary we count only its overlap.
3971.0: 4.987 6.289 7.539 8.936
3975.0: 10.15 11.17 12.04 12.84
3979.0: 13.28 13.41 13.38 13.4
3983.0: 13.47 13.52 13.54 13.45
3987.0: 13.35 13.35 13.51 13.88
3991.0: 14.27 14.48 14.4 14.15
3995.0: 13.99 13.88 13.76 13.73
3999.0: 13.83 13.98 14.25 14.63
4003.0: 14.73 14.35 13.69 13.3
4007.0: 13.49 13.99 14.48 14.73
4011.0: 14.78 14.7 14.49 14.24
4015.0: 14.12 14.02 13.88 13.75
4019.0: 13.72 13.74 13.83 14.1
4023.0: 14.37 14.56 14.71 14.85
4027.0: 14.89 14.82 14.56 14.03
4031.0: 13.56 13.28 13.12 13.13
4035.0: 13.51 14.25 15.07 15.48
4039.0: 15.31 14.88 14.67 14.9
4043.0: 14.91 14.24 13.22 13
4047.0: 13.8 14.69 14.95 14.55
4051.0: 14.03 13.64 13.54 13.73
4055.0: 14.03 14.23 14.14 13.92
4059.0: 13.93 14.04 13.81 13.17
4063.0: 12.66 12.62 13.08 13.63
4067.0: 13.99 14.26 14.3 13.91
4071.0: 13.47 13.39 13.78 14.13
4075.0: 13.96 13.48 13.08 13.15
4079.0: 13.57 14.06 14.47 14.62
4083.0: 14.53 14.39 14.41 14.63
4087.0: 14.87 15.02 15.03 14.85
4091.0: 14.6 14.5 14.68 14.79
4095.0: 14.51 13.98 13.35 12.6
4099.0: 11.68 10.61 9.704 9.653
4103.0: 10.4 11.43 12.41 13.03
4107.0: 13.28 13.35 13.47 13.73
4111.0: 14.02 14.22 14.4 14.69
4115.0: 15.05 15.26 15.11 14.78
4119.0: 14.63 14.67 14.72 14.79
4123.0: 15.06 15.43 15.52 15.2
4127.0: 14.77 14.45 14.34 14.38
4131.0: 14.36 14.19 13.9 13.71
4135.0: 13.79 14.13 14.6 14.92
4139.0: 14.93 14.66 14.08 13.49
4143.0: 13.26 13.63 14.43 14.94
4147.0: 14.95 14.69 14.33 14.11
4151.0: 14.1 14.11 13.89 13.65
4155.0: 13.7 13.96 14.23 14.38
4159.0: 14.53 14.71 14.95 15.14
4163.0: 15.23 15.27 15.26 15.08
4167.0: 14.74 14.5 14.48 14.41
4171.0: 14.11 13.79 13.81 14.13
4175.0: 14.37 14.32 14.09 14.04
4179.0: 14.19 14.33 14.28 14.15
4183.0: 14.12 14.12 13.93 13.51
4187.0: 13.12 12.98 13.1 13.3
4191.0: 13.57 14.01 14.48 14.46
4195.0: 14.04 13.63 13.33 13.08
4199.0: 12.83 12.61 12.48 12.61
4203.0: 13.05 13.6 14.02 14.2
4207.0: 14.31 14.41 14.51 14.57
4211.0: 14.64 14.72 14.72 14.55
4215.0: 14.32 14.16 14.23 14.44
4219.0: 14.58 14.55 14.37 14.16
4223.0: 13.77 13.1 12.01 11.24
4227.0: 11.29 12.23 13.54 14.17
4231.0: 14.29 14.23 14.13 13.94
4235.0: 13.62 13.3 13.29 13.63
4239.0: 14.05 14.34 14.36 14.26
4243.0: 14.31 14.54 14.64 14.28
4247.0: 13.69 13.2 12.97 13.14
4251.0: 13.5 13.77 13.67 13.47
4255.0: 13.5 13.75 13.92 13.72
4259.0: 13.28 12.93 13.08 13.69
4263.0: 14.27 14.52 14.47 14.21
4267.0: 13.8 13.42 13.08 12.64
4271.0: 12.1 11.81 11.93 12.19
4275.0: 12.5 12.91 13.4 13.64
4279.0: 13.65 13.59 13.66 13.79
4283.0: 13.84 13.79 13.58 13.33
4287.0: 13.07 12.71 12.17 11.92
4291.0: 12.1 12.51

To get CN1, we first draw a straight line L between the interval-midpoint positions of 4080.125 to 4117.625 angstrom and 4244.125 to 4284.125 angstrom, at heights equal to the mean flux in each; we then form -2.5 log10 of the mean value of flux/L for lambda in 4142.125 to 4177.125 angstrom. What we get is -0.06 mag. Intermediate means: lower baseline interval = 13.7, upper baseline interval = 13.4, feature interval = 14.4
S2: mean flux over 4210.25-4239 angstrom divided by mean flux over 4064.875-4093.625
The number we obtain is 0.97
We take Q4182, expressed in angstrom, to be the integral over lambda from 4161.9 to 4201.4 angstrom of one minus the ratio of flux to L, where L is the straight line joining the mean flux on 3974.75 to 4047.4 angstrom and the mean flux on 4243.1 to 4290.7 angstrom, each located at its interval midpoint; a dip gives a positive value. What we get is -1.3 angstrom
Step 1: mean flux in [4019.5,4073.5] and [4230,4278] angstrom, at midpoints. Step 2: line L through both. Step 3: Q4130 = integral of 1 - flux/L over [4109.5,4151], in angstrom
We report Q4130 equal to -1.9 angstrom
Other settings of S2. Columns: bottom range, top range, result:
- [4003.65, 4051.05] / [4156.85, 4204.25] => 0.98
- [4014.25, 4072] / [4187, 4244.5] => 0.98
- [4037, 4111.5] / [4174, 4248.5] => 1.01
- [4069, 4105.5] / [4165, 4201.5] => 1.03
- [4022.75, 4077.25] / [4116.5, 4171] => 1.03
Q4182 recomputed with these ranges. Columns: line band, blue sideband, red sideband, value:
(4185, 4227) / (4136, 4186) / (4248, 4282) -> 0.6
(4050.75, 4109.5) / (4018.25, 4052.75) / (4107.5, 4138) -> 3.3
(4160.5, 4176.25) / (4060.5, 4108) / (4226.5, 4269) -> -1.2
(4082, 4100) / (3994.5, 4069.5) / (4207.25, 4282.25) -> -0.3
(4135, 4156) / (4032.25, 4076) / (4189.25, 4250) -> -0.5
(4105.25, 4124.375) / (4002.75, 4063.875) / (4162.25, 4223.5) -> -0.4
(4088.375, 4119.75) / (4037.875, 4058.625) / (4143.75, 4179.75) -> 1.8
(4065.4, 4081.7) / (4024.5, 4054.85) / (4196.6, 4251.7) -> 0.4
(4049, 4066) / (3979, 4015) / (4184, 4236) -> 0.2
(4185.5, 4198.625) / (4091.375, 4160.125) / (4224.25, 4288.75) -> 0.1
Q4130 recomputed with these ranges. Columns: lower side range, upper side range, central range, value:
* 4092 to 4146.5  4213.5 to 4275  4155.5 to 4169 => -1.0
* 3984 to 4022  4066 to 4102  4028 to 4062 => -0.6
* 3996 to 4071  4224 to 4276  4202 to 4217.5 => -0.7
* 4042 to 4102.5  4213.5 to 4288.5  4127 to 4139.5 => -0.6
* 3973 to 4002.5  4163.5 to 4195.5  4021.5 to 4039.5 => -1.2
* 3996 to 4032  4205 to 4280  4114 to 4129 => -1.1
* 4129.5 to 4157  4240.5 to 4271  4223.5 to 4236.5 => 0.6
